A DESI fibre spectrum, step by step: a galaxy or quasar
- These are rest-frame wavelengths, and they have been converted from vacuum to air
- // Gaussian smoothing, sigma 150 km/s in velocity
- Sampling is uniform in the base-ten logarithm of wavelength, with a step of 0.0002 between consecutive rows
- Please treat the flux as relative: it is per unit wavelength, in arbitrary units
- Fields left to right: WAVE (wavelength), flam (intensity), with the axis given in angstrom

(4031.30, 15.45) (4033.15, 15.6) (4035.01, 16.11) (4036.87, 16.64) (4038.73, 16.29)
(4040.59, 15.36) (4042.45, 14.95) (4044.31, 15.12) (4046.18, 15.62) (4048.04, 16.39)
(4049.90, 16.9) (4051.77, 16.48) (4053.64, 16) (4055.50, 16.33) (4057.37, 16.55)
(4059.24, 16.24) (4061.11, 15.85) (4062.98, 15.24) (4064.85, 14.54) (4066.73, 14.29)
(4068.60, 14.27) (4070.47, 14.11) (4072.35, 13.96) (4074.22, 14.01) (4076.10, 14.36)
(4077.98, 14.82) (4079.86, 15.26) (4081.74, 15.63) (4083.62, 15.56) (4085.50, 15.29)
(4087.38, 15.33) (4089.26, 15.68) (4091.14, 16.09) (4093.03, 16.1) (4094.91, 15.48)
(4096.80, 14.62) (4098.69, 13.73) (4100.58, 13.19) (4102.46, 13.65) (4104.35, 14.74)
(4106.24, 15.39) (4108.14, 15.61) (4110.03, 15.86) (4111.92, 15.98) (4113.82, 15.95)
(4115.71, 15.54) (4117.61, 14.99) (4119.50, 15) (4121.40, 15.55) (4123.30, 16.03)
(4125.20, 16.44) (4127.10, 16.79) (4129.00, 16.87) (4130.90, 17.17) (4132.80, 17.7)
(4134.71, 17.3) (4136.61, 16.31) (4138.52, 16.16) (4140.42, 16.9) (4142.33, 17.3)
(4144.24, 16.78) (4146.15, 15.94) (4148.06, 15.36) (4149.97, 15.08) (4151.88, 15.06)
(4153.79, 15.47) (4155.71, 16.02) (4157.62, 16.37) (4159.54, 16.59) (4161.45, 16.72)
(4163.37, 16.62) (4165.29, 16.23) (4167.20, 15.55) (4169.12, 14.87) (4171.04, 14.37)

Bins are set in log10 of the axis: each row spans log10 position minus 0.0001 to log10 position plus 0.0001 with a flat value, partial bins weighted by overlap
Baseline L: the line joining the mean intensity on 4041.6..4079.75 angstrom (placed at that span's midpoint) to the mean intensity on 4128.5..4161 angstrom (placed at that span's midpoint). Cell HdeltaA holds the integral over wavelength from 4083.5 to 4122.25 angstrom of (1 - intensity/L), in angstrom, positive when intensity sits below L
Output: 1.6 angstrom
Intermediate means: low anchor 15.3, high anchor 16.4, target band 15.2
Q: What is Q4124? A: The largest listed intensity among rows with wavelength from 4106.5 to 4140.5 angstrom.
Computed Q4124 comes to 17.7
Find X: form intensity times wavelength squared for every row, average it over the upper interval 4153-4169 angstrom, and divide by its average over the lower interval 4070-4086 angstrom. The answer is 1.14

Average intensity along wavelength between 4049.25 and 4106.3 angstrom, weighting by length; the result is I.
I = 15.1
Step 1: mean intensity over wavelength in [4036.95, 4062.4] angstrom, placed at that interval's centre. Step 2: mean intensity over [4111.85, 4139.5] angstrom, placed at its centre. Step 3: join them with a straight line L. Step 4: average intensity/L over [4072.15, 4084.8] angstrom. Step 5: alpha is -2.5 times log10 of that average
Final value 0.09 mag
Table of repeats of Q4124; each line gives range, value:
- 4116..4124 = 16.03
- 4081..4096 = 16.1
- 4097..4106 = 14.74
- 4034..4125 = 16.9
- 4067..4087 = 15.63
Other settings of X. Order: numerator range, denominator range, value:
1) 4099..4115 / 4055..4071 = 1.00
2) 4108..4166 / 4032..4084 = 1.09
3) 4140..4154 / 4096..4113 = 1.10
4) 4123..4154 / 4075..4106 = 1.12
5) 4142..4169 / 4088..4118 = 1.08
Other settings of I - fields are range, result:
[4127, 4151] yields 16.6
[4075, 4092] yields 15.3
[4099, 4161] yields 15.9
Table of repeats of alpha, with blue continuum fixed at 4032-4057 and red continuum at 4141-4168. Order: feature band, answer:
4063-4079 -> 0.12 mag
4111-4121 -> 0.04 mag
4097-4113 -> 0.09 mag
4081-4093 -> 0.03 mag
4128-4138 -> -0.06 mag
